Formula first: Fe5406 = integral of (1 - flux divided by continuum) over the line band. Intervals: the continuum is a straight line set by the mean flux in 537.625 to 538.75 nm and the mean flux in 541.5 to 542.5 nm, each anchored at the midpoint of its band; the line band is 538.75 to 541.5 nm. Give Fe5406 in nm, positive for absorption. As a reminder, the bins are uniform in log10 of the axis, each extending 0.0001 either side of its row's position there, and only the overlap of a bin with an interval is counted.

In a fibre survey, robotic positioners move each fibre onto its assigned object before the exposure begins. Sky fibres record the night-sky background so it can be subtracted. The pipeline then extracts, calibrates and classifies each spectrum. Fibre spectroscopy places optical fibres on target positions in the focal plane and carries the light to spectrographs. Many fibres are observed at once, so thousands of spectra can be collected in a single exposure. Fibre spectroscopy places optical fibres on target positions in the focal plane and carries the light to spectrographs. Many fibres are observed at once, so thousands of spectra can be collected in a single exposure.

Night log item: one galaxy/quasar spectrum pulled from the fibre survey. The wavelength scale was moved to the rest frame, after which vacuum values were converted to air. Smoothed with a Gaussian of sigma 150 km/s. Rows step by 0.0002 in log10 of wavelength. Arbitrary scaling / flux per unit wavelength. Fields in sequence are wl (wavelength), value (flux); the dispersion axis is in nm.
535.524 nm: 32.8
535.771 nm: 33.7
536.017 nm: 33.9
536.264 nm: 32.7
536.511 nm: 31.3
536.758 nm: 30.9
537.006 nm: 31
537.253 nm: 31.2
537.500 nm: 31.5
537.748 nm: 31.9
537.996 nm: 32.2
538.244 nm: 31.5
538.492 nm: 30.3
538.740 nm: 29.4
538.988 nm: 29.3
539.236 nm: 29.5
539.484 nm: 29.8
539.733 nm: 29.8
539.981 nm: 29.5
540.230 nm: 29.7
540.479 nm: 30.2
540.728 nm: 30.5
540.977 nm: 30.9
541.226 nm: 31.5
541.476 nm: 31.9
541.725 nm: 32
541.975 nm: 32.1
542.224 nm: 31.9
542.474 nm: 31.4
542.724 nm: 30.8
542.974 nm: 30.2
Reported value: 0.12 nm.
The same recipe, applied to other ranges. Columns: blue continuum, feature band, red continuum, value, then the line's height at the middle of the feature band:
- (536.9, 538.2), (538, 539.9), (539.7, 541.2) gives 0.052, 30.9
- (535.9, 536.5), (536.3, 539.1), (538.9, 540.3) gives 0.039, 31.5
